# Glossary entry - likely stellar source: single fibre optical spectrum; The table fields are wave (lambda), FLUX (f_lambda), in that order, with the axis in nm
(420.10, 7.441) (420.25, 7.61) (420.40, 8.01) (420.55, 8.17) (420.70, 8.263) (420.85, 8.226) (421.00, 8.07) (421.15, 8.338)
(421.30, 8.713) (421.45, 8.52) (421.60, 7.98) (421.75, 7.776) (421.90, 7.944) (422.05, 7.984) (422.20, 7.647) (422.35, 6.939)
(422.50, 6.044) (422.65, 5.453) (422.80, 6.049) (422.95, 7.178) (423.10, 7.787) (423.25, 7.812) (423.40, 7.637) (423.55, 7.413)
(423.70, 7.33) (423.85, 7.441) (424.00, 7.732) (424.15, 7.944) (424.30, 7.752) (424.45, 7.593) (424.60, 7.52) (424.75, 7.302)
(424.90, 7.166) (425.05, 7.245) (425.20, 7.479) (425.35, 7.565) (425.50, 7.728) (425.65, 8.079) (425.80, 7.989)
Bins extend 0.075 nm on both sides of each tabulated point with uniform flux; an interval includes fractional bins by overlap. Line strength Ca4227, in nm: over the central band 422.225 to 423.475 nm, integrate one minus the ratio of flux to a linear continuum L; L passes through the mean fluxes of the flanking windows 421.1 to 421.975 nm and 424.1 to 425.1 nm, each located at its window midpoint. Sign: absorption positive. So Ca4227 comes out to 0.16 nm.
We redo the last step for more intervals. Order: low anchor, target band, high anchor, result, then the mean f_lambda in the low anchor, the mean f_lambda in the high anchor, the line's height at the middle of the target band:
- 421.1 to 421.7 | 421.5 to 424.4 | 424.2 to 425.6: 0.22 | 8.36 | 7.5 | 7.98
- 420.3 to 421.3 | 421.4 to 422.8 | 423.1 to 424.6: 0.12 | 8.21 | 7.63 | 7.96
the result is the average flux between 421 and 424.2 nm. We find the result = 7.52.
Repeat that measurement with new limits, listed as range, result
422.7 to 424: 7.32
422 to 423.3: 6.95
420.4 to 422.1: 8.18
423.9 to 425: 7.56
